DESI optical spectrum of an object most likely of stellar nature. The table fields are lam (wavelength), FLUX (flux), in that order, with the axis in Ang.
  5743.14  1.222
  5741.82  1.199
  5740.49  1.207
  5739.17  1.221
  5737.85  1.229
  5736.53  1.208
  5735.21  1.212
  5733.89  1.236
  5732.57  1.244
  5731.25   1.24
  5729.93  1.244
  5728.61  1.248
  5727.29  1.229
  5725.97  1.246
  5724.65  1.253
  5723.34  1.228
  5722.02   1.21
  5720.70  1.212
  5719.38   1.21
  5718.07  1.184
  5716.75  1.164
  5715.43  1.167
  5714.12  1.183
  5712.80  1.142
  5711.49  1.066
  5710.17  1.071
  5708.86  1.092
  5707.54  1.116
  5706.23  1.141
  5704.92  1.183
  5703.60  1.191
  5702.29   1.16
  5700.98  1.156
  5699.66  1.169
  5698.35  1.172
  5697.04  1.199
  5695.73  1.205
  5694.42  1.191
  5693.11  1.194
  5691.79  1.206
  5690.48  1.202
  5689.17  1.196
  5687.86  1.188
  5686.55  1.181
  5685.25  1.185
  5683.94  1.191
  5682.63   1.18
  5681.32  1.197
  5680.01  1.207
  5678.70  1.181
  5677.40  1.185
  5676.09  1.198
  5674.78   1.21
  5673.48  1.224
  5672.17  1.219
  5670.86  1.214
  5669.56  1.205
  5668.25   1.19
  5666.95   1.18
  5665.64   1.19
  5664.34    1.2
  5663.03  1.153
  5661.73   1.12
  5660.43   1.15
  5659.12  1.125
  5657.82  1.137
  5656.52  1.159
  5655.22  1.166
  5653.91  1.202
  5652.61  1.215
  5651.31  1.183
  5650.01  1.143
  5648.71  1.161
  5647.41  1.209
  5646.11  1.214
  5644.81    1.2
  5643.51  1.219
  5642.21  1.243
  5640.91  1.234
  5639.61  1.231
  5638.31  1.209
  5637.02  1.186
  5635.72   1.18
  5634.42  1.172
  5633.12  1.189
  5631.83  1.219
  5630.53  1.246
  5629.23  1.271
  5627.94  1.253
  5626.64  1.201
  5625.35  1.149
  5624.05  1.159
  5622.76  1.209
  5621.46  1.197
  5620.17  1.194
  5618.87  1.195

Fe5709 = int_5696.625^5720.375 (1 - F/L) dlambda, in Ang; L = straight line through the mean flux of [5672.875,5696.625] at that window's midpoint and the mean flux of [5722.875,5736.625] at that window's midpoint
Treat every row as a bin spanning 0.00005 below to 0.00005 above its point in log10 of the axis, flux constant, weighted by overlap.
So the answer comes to 1.2 Ang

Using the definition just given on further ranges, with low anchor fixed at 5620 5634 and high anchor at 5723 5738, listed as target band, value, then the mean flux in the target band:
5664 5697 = 0.69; 1.2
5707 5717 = 0.87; 1.12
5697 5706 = 0.41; 1.17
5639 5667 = 0.73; 1.18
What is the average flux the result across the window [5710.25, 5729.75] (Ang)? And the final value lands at 1.19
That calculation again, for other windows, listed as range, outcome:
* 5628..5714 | 1.18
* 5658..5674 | 1.18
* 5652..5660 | 1.17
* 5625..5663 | 1.19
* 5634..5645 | 1.21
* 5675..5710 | 1.18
